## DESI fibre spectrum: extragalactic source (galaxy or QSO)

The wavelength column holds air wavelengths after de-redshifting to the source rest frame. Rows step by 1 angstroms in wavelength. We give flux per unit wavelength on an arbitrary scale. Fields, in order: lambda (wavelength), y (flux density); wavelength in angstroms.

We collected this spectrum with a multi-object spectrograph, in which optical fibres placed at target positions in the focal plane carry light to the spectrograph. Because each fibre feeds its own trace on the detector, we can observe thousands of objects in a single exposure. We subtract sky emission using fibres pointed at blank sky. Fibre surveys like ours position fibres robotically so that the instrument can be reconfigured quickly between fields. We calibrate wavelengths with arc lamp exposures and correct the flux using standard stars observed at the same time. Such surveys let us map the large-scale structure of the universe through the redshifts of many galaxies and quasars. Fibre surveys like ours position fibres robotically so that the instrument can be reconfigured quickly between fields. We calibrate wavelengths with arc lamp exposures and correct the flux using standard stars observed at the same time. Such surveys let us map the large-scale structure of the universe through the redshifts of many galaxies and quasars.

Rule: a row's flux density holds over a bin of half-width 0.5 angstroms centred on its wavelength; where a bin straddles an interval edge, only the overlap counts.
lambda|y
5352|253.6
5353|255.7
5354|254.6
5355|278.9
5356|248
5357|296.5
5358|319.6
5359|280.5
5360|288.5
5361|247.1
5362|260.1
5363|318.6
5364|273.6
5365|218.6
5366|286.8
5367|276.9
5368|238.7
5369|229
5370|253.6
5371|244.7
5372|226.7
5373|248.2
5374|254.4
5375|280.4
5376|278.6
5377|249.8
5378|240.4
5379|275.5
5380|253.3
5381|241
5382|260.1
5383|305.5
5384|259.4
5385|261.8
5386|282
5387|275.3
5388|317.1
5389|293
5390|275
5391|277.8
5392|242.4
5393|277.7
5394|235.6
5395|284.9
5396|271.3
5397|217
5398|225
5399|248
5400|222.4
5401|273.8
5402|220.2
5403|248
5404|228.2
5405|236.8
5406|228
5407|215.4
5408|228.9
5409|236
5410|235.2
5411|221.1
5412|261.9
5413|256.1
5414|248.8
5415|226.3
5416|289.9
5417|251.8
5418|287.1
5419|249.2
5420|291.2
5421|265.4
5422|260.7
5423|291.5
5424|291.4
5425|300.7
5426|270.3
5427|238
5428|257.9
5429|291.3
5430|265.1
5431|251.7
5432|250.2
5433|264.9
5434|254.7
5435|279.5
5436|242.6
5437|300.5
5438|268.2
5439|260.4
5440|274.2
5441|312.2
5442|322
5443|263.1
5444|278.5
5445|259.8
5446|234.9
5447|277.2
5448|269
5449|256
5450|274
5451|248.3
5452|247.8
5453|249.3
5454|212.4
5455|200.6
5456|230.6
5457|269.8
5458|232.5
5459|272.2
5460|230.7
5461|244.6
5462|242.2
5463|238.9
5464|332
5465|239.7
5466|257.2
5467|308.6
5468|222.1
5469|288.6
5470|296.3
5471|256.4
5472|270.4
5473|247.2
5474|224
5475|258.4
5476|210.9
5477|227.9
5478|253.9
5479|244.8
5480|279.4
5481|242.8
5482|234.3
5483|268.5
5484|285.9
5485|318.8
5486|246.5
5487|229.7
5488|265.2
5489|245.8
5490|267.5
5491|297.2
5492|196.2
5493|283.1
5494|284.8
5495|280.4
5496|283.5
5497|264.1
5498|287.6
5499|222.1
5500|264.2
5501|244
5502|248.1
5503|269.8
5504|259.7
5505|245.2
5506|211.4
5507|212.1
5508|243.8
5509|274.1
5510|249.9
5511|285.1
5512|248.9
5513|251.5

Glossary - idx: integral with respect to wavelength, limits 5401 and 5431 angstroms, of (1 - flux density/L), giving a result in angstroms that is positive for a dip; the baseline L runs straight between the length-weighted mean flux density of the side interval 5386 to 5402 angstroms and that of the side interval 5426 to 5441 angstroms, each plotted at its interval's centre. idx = 1.0 angstroms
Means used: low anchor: 262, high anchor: 266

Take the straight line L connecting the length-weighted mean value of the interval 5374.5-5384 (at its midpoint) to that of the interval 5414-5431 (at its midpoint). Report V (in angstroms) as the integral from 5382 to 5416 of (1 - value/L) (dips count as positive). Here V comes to 1.7 angstroms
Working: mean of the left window 265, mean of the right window 269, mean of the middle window 253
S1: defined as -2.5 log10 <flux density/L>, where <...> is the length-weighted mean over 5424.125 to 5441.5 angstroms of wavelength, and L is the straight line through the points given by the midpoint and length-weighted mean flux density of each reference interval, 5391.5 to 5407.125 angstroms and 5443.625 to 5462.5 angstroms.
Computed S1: -0.10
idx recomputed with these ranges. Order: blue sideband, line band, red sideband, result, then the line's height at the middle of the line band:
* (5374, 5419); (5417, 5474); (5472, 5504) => -1.58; 257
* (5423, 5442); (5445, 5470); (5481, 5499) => 1.40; 269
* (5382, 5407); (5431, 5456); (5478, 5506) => -0.25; 259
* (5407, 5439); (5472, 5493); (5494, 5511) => 0.30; 257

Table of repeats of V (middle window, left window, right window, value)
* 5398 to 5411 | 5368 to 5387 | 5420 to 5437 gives 1.5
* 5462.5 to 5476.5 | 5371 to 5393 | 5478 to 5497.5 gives 0.2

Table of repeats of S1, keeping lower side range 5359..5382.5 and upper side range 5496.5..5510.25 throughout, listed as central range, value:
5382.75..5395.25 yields -0.071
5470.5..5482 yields 0.023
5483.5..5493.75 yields -0.056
